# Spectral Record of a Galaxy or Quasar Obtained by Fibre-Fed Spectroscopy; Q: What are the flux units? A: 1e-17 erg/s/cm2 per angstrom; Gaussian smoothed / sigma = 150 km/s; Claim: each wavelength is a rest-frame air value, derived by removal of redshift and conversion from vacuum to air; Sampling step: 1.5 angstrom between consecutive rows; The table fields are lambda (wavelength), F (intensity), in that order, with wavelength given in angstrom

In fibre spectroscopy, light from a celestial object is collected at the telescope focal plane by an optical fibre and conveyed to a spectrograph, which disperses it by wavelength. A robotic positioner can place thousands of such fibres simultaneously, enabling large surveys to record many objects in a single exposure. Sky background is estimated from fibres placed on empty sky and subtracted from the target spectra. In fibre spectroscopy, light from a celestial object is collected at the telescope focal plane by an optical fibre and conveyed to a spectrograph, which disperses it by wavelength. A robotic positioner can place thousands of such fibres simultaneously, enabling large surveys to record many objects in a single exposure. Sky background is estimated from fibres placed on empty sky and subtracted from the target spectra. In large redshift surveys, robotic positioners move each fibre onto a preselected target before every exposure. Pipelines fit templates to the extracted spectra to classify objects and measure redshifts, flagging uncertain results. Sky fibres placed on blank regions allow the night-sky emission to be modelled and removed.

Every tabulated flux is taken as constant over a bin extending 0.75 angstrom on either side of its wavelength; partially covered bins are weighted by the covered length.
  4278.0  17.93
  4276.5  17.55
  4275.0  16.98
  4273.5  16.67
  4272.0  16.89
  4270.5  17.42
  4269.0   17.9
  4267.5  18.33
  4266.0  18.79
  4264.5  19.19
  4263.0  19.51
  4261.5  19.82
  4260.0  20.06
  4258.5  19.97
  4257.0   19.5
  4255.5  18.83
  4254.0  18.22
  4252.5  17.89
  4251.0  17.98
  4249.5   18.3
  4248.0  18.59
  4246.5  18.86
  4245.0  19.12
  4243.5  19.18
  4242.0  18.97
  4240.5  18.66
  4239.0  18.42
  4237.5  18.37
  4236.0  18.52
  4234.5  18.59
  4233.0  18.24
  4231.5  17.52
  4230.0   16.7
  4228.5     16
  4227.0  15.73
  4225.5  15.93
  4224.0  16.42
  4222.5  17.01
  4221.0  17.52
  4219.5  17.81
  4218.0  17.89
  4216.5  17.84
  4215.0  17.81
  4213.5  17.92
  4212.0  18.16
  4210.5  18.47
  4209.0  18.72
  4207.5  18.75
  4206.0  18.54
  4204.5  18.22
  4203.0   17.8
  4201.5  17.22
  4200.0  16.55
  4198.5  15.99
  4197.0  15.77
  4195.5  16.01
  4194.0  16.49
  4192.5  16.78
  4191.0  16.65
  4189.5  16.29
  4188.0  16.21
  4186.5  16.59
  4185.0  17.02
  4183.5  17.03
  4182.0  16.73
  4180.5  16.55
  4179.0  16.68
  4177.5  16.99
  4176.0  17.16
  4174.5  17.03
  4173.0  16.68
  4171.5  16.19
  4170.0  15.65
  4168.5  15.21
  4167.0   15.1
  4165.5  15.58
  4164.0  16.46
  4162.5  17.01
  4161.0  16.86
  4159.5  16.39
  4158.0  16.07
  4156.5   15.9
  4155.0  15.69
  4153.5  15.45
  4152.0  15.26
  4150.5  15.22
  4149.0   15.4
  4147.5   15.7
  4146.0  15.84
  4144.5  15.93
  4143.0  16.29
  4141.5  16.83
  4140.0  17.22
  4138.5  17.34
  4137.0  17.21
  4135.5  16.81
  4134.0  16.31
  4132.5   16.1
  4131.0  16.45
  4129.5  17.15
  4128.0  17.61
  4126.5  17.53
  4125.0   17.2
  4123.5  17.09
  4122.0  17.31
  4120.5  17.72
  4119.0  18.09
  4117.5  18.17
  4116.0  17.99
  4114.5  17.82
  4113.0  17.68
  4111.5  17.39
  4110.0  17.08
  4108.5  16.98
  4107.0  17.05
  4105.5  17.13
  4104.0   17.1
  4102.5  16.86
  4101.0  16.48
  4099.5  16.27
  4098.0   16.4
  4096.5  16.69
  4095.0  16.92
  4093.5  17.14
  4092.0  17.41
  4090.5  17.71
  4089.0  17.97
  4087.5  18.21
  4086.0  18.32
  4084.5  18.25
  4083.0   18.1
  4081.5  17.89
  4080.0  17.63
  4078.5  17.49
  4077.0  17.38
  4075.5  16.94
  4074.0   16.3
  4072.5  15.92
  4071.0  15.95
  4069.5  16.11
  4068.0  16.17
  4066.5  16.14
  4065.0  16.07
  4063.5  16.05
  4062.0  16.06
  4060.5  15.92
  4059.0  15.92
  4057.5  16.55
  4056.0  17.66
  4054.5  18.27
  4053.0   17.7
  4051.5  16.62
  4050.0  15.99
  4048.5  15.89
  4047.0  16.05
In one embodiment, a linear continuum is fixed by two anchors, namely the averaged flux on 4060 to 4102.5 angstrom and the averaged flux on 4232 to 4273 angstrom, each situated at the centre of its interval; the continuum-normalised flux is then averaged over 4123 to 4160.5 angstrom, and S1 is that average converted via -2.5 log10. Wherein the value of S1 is 0.07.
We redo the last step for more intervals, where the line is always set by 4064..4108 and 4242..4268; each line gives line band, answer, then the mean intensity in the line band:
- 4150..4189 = 0.11 mag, 16.3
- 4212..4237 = 0.07 mag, 17.4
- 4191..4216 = 0.06 mag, 17.4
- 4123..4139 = 0.04 mag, 17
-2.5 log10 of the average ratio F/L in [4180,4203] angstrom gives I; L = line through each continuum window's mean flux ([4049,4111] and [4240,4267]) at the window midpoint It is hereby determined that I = 0.10 mag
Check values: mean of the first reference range 16.9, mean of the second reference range 19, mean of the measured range 16.6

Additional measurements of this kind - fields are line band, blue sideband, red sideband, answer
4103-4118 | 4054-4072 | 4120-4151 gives -0.05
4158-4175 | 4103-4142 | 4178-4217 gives 0.07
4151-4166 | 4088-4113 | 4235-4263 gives 0.11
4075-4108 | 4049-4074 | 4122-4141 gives -0.04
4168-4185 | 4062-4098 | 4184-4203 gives 0.00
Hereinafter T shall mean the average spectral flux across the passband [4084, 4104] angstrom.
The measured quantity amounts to 17.3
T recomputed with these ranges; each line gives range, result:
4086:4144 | 17.2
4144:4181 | 16.1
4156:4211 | 16.7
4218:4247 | 17.8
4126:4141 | 17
